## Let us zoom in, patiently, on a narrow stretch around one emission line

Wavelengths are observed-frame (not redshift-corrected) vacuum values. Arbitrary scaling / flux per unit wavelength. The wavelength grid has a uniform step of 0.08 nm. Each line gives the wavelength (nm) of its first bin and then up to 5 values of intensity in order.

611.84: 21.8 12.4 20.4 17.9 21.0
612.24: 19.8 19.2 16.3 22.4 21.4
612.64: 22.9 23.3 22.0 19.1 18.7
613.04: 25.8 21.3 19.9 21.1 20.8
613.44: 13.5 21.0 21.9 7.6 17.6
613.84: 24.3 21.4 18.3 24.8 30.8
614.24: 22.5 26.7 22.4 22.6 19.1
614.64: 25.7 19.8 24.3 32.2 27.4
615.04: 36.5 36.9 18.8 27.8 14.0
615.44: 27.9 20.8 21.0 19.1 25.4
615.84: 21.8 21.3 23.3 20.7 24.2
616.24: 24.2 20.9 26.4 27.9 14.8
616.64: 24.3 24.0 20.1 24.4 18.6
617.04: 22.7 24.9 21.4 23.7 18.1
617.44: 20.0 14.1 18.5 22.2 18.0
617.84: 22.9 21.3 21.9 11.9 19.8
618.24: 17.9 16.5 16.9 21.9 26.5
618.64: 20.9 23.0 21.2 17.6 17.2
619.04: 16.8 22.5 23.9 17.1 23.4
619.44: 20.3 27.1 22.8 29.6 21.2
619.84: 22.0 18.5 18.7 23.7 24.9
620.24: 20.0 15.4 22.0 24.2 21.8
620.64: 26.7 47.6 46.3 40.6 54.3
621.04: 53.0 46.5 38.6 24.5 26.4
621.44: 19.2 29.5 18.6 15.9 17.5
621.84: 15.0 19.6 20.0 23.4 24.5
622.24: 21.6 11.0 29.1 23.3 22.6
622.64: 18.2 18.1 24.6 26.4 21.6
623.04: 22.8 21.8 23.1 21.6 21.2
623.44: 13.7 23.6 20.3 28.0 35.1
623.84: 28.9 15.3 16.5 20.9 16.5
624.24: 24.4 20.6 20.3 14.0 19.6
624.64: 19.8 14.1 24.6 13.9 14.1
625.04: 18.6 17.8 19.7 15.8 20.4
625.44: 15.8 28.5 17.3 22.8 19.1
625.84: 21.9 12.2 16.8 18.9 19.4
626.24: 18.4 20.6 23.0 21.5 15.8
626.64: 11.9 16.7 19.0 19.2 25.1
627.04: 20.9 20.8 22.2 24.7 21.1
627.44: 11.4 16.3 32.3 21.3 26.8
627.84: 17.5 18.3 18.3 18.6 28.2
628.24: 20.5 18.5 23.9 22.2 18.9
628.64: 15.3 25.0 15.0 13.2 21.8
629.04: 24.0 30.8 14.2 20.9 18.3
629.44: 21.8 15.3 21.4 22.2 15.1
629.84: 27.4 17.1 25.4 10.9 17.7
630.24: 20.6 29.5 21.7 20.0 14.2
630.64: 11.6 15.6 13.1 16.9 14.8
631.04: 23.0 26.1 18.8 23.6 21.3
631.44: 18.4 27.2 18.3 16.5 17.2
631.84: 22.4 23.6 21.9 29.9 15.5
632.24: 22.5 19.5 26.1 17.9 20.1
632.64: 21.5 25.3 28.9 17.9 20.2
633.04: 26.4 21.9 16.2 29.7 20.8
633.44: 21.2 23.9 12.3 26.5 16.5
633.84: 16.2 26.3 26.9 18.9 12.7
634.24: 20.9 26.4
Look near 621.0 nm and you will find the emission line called [O III] 5007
